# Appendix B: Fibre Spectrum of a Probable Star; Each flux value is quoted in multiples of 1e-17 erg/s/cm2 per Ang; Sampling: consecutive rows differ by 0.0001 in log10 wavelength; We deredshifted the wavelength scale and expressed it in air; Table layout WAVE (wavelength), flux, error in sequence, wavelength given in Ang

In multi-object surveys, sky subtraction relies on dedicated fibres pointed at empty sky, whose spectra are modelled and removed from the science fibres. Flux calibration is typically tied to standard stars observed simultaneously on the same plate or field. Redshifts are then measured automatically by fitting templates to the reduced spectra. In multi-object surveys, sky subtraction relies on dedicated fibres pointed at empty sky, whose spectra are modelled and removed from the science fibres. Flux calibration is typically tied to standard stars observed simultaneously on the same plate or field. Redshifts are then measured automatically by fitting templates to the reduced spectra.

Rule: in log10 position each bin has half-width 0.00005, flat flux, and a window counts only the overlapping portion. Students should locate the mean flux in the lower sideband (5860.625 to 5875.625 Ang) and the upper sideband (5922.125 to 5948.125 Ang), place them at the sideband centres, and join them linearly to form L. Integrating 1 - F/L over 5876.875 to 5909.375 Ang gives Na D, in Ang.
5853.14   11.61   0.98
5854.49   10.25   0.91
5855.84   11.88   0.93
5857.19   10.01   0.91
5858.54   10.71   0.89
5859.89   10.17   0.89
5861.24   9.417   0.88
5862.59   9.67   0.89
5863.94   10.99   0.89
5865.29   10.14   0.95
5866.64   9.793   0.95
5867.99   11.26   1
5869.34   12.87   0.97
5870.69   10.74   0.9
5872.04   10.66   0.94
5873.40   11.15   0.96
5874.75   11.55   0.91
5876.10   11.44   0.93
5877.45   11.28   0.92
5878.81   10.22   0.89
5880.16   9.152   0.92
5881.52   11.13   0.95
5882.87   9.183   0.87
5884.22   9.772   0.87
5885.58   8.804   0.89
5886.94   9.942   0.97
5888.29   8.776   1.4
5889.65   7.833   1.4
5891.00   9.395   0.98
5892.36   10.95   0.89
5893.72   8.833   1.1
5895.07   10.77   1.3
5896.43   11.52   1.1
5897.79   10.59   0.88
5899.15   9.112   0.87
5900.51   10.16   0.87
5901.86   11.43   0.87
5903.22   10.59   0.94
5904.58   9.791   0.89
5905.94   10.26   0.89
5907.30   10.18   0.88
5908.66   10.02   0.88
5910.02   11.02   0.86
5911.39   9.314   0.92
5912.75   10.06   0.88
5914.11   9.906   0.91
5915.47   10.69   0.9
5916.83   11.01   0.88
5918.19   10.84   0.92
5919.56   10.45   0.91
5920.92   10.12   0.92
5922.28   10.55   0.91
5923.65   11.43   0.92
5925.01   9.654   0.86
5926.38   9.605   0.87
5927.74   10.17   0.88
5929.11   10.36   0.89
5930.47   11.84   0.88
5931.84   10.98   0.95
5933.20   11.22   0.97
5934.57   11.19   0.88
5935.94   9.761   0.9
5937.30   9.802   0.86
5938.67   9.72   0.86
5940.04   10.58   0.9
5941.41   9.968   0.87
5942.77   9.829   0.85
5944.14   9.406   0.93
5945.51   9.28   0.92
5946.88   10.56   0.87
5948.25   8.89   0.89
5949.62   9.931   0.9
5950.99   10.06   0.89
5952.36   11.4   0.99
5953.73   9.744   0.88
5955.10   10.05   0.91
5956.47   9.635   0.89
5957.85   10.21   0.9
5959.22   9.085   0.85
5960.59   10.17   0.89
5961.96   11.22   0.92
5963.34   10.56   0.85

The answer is 1.8 Ang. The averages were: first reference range 10.8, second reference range 10.3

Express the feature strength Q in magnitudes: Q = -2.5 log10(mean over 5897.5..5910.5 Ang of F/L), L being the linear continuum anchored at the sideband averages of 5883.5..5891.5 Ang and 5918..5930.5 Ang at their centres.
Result -0.07 mag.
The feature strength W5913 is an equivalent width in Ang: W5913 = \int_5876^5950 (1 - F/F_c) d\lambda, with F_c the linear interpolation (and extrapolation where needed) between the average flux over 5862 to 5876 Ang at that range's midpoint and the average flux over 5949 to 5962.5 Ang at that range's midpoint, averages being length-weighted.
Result 2.5 Ang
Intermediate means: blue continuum 10.9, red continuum 10.1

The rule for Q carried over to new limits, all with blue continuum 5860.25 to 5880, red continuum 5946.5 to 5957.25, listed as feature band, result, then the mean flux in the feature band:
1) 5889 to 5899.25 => 0.06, 9.92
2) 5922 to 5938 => -0.03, 10.5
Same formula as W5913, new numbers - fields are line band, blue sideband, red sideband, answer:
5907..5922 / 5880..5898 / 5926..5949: -0.53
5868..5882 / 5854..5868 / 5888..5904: -1.11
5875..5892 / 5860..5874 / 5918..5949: 1.19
